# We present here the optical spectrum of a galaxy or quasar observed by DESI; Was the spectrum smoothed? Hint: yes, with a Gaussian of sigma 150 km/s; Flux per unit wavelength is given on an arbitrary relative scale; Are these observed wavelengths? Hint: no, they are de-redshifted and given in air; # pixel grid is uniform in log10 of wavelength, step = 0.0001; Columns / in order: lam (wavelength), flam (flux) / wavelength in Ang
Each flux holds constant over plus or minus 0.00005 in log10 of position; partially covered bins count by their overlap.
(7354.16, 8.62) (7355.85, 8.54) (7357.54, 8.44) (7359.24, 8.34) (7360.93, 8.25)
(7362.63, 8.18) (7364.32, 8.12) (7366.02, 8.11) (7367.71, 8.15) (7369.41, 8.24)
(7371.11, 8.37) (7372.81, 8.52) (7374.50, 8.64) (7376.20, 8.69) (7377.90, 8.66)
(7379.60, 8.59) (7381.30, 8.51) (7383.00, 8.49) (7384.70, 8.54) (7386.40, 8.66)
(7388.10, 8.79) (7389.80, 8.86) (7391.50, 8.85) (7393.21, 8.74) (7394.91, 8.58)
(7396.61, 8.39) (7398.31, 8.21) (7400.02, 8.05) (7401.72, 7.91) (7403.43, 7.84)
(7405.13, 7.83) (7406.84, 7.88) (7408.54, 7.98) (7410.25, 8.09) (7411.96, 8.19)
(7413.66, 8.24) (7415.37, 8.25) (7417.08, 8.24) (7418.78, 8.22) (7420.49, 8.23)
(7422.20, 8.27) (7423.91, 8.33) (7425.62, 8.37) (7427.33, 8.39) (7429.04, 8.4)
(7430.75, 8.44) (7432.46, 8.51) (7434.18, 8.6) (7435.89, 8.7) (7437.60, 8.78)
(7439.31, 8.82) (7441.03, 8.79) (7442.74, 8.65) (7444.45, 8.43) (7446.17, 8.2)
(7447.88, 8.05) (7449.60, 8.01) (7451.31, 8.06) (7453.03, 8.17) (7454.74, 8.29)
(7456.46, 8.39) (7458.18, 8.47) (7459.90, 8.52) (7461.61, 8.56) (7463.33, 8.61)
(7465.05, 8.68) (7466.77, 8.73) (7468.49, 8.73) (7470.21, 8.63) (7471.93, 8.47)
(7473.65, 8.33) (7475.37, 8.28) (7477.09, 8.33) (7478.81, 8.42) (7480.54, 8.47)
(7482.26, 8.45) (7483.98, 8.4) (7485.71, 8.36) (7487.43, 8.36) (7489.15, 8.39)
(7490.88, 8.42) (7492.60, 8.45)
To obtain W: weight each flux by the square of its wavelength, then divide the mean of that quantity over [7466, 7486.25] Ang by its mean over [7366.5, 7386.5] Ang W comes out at 1.0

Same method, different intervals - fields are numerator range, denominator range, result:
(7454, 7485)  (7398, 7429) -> 1.06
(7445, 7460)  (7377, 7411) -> 1.00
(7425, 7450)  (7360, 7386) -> 1.03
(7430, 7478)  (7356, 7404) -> 1.03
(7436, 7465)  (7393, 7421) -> 1.05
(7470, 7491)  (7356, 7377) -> 1.04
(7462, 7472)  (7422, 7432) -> 1.04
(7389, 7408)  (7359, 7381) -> 1.00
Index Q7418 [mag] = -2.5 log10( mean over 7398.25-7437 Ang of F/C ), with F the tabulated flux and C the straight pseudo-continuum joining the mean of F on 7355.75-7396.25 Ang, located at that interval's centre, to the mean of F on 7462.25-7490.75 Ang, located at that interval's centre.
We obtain 0.03 mag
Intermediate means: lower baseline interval 8.49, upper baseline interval 8.48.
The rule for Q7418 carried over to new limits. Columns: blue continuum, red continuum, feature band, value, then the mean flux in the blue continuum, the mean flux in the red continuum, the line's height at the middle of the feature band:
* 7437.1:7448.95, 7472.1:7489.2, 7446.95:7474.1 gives 0.00 mag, 8.51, 8.38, 8.45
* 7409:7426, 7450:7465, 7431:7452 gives -0.02 mag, 8.23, 8.39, 8.33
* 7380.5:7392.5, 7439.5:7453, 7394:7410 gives 0.07 mag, 8.67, 8.33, 8.58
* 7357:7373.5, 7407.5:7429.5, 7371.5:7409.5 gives -0.02 mag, 8.26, 8.24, 8.25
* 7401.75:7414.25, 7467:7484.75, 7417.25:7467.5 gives -0.03 mag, 8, 8.46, 8.23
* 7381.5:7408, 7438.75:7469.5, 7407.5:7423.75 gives 0.03 mag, 8.37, 8.45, 8.4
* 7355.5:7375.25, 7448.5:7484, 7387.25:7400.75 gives -0.03 mag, 8.32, 8.43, 8.35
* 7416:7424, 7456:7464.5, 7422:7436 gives -0.02 mag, 8.25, 8.52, 8.31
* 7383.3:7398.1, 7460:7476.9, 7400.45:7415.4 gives 0.08 mag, 8.65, 8.55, 8.63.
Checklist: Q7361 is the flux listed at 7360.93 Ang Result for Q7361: 8.25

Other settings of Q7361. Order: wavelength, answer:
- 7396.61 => 8.39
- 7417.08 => 8.24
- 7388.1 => 8.79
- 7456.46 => 8.39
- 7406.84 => 7.88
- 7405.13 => 7.83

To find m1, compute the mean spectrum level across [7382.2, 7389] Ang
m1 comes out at 8.63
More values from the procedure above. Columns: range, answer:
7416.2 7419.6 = 8.24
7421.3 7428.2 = 8.34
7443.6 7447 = 8.3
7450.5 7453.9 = 8.12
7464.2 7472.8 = 8.65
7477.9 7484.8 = 8.43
